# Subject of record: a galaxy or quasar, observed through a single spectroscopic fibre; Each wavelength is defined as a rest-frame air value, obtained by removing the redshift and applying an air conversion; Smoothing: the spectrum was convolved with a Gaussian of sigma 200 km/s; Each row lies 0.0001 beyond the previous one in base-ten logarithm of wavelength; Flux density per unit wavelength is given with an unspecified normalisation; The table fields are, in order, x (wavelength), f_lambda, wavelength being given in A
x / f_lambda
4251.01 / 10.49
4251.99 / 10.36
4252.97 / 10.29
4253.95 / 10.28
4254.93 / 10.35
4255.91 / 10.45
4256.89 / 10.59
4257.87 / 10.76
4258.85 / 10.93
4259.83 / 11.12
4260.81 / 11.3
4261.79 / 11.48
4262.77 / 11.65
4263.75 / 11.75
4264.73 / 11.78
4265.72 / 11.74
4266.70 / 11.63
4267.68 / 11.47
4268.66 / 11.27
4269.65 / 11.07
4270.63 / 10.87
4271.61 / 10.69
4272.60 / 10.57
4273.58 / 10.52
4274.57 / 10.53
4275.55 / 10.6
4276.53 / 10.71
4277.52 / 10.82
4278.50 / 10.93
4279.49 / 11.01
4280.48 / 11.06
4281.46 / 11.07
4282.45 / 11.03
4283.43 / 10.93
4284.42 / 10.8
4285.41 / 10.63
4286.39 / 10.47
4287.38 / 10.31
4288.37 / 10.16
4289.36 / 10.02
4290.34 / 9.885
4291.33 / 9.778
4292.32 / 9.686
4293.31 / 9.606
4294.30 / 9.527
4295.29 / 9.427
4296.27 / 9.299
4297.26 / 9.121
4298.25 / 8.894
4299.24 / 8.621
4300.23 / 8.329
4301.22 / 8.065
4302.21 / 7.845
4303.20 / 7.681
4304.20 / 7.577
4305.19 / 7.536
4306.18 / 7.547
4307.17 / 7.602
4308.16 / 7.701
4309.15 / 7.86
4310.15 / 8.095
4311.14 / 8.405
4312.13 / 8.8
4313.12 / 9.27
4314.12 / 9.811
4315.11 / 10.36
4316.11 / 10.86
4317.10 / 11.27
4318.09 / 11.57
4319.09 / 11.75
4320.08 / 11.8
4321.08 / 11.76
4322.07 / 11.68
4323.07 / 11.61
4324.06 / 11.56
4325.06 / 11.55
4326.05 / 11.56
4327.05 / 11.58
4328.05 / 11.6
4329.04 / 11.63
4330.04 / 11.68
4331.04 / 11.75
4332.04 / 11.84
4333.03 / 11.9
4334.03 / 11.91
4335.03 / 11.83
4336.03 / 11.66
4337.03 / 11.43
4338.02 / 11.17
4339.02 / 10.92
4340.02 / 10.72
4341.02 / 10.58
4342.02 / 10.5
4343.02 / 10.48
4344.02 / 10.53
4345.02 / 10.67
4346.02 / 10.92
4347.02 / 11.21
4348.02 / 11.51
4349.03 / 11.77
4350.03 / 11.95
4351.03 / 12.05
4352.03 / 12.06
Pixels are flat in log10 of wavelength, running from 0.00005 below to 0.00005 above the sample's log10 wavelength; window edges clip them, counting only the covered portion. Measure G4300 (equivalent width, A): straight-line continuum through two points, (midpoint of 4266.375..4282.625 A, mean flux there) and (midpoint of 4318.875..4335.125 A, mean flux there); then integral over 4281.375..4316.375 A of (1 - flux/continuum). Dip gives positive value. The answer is 6.4 A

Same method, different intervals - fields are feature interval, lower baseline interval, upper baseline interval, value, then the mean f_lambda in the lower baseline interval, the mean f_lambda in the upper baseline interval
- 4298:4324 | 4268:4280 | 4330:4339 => 4.5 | 10.8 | 11.6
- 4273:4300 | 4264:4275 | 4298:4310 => -1.8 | 11.1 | 7.92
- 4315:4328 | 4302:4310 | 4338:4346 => -3.7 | 7.67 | 10.7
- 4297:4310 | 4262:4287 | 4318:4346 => 3.7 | 11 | 11.4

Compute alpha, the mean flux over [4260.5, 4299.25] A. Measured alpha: 10.6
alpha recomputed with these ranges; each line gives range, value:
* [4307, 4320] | 9.61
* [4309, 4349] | 11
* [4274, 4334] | 10.1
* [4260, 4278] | 11.1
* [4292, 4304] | 8.8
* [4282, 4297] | 10.1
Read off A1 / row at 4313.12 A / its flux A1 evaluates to 9.27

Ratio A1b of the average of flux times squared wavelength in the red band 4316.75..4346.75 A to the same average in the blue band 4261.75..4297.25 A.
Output 1.1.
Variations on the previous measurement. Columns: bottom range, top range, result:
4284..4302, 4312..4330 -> 1.18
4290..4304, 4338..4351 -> 1.26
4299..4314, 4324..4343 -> 1.43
